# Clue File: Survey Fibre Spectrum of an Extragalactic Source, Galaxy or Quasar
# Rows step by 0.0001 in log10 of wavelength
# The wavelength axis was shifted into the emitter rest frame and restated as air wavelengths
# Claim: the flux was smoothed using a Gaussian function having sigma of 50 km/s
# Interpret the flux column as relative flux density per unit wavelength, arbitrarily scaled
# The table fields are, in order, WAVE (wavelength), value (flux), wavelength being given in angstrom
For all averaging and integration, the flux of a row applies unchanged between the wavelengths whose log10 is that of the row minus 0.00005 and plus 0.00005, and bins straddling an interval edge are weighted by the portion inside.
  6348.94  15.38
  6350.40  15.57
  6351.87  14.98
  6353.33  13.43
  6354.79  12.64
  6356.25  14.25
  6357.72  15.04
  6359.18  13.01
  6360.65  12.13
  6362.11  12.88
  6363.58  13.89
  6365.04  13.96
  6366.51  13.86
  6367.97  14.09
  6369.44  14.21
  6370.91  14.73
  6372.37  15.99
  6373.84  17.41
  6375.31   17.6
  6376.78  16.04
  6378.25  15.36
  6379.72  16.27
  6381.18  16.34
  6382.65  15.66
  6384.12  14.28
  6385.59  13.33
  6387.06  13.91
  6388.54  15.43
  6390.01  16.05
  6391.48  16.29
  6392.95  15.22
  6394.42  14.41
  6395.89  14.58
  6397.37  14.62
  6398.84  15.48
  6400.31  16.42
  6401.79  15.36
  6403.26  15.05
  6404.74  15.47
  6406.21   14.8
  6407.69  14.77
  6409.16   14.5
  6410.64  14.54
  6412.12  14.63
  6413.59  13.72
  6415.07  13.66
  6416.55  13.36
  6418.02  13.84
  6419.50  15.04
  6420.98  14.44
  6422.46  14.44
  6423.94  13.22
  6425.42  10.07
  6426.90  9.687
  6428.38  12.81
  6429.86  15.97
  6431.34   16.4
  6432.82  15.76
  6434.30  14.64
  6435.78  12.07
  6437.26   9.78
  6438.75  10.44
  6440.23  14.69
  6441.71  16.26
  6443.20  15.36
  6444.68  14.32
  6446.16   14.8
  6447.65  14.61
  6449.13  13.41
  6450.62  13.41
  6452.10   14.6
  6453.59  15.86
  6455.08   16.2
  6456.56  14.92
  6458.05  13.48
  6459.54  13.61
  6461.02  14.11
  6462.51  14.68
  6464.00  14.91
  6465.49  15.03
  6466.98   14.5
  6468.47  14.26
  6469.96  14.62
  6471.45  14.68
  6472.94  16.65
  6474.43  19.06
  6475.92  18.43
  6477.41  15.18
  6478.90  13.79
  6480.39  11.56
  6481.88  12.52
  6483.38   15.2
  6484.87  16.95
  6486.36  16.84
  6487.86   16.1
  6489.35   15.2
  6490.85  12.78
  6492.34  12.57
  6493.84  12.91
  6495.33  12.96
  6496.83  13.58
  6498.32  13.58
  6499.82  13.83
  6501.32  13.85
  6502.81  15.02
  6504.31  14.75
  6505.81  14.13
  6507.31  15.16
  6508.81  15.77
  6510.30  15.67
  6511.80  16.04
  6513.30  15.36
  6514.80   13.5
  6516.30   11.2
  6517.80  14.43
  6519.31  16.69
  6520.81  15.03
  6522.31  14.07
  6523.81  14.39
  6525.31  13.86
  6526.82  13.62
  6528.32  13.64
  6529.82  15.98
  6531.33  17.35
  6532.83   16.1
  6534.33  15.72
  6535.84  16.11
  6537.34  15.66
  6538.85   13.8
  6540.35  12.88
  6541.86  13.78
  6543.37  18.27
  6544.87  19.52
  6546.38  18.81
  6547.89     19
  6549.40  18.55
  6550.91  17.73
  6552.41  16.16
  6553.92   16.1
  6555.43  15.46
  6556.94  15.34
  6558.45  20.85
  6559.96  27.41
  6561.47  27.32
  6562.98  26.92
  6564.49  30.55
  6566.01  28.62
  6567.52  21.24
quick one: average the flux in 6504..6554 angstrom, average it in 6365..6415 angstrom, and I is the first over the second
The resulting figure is 1.0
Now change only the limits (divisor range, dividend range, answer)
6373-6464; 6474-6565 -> 1.11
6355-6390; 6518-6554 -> 1.08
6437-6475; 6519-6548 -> 1.07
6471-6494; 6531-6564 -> 1.21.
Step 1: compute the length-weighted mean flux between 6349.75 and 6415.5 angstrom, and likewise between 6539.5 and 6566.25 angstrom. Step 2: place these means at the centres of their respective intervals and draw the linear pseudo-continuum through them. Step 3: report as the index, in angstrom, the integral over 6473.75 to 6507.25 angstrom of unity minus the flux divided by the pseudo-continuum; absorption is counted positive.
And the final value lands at 6.5 angstrom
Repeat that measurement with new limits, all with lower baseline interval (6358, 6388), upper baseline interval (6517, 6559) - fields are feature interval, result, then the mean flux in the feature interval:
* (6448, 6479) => 0.81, 15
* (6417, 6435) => 1.55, 13.9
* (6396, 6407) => -0.22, 15.3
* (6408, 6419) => 0.71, 14.1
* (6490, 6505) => 2.02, 13.6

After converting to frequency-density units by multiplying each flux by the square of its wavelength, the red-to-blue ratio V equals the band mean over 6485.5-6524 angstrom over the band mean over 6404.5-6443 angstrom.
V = 1.1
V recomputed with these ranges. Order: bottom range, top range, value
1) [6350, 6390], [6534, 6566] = 1.38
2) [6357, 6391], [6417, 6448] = 0.94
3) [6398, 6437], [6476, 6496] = 1.03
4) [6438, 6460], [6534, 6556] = 1.18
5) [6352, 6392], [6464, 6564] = 1.12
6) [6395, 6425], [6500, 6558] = 1.11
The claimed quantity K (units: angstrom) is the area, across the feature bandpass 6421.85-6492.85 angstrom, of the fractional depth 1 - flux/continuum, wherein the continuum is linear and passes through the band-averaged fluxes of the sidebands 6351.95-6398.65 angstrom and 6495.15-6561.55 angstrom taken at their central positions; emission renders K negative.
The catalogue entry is 4.5 angstrom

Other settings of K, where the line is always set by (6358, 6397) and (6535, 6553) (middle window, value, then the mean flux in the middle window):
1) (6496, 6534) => 4.0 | 14.7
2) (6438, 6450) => 1.1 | 14.2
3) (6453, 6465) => 0.8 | 14.7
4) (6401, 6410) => 0.1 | 15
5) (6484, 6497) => 1.3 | 14.5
